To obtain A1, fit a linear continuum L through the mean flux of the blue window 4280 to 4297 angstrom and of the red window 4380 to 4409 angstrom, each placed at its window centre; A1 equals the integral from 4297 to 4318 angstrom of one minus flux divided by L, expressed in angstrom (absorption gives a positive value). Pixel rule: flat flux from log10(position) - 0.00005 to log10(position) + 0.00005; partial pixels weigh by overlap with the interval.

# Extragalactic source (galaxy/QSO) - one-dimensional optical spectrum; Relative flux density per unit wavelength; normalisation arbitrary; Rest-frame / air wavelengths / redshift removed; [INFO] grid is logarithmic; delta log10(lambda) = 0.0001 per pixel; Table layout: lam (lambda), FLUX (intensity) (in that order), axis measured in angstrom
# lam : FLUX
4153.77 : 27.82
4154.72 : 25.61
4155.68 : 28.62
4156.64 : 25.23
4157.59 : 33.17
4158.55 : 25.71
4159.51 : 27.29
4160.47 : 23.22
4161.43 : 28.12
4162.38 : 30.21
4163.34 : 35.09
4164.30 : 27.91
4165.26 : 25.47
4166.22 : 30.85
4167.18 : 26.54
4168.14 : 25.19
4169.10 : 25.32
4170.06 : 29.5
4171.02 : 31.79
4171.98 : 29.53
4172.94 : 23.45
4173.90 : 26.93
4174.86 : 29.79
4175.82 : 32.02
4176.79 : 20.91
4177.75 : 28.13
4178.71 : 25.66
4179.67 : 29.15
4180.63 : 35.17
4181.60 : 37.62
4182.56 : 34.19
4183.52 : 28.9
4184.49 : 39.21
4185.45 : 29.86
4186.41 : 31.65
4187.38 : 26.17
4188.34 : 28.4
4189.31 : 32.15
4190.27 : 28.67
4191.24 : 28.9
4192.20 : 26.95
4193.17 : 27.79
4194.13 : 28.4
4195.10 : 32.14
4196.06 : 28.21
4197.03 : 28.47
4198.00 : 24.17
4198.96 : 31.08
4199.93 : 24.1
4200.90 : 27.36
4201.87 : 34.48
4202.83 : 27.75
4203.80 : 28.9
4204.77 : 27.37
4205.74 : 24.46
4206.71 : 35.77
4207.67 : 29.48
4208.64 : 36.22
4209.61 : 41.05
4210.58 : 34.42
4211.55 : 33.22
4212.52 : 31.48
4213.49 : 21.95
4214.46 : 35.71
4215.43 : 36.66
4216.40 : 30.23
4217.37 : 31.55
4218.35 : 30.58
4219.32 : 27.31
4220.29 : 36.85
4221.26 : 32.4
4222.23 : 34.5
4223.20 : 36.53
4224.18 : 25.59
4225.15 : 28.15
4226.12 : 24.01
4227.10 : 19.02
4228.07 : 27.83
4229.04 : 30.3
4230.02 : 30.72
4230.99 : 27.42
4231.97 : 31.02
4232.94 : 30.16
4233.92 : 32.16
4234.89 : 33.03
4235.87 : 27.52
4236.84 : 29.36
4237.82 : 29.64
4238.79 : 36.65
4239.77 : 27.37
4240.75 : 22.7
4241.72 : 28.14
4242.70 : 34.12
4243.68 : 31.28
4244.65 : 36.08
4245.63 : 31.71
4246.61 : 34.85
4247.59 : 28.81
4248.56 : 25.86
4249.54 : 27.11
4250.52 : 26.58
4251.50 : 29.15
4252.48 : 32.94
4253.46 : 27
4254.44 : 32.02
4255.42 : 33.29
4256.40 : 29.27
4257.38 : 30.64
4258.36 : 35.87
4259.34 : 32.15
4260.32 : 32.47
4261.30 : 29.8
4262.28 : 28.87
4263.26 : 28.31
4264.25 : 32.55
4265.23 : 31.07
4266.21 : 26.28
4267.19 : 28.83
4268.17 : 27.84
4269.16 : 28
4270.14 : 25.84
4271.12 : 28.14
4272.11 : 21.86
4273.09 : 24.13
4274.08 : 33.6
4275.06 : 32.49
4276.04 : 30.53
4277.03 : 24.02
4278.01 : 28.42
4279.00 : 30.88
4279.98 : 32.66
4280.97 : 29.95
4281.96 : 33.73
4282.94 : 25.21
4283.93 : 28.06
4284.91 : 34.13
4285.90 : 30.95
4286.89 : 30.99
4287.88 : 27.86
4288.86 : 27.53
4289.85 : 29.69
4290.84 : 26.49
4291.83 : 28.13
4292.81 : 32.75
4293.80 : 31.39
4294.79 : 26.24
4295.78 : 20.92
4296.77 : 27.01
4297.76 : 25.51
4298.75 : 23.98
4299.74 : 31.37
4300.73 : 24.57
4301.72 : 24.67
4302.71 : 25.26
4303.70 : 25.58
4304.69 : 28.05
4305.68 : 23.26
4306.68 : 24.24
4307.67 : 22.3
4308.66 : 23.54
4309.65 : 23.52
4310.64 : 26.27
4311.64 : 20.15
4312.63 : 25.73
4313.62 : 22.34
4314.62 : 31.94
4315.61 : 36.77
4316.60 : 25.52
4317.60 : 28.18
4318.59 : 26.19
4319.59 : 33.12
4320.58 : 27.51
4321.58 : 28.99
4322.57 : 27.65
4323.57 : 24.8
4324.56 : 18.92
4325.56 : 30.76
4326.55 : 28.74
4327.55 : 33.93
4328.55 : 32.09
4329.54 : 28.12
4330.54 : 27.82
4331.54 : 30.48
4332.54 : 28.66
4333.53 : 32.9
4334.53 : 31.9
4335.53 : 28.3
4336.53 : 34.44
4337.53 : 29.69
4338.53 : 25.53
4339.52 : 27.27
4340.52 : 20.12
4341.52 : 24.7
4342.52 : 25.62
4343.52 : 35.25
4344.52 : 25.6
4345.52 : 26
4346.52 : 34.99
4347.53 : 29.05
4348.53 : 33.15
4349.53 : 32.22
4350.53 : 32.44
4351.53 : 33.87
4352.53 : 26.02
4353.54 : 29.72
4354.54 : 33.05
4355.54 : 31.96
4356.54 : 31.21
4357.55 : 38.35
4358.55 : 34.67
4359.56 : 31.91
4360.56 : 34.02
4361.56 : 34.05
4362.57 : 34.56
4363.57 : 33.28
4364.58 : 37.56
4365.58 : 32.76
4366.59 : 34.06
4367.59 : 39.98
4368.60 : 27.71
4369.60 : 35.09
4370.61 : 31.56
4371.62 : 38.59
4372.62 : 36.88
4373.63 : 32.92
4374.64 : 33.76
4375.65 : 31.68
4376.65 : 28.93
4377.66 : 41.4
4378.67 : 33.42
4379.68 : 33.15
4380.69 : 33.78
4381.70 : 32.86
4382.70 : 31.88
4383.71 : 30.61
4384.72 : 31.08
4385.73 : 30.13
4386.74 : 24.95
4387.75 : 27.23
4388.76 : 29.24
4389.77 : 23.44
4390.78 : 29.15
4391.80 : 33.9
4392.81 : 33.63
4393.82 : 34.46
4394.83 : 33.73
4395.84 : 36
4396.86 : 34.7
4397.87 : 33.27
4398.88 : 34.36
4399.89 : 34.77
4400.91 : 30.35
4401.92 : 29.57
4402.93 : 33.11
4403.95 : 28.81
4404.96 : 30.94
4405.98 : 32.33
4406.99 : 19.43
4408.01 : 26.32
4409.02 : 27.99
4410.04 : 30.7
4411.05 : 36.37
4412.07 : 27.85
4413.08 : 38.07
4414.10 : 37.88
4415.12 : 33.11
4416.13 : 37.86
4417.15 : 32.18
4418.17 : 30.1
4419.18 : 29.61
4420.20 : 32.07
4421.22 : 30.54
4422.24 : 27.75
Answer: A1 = 2.5 angstrom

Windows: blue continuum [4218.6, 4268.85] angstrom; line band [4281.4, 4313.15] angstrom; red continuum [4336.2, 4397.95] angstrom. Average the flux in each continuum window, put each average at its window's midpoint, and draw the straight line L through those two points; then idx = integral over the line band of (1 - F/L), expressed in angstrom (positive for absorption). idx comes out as 4.1 angstrom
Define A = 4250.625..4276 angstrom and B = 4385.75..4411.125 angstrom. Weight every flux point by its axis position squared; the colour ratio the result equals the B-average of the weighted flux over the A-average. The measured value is 1.10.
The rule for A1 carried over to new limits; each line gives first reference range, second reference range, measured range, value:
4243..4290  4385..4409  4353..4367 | -1.52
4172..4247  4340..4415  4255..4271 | 0.36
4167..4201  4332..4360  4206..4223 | -2.09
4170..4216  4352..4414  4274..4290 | 0.61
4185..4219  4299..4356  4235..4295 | -1.16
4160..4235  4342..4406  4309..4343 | 4.02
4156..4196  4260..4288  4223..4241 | 0.18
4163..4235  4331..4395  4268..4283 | 0.97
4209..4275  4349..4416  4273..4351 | 7.67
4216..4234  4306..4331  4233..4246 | -0.62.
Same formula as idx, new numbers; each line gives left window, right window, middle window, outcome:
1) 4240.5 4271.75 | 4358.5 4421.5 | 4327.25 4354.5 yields 1.6 angstrom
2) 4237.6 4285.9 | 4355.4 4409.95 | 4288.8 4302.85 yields 1.6 angstrom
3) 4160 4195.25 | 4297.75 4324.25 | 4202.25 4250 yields -4.0 angstrom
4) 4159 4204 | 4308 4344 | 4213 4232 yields -0.8 angstrom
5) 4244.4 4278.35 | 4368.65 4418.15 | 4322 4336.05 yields 0.9 angstrom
